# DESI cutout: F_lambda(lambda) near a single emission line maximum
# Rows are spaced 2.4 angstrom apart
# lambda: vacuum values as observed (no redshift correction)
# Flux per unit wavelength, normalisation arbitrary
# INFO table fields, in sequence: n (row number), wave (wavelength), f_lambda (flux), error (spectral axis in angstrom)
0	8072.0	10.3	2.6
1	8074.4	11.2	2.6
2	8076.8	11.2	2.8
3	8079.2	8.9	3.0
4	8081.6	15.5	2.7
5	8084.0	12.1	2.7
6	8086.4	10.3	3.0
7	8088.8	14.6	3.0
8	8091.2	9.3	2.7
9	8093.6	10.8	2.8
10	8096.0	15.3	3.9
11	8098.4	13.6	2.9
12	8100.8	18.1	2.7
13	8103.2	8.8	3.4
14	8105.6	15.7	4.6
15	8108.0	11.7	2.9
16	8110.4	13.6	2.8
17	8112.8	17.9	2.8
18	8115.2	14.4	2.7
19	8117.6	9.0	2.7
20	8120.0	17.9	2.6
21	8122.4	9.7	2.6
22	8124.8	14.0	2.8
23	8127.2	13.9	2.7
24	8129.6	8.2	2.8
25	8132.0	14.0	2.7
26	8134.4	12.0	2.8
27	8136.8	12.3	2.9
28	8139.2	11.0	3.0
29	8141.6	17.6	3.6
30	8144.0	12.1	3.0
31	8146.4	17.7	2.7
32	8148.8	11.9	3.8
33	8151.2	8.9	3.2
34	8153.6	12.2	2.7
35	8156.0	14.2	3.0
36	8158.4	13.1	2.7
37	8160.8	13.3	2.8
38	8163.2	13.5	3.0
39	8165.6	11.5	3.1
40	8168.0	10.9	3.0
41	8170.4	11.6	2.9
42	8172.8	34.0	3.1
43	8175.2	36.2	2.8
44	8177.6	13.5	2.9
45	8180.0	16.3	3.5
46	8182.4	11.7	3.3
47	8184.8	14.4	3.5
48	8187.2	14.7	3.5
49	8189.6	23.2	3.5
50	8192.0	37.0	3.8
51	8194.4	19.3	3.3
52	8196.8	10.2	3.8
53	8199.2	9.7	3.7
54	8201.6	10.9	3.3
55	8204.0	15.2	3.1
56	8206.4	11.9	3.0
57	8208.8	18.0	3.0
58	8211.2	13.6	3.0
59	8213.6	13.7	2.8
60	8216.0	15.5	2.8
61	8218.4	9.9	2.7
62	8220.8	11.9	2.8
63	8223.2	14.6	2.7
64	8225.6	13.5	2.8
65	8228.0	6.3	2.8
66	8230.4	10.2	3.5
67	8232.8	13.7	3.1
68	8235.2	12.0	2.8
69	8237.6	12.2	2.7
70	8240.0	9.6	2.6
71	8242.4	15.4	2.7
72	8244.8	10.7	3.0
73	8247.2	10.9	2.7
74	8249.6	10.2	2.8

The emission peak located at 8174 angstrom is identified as [S II] 6716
